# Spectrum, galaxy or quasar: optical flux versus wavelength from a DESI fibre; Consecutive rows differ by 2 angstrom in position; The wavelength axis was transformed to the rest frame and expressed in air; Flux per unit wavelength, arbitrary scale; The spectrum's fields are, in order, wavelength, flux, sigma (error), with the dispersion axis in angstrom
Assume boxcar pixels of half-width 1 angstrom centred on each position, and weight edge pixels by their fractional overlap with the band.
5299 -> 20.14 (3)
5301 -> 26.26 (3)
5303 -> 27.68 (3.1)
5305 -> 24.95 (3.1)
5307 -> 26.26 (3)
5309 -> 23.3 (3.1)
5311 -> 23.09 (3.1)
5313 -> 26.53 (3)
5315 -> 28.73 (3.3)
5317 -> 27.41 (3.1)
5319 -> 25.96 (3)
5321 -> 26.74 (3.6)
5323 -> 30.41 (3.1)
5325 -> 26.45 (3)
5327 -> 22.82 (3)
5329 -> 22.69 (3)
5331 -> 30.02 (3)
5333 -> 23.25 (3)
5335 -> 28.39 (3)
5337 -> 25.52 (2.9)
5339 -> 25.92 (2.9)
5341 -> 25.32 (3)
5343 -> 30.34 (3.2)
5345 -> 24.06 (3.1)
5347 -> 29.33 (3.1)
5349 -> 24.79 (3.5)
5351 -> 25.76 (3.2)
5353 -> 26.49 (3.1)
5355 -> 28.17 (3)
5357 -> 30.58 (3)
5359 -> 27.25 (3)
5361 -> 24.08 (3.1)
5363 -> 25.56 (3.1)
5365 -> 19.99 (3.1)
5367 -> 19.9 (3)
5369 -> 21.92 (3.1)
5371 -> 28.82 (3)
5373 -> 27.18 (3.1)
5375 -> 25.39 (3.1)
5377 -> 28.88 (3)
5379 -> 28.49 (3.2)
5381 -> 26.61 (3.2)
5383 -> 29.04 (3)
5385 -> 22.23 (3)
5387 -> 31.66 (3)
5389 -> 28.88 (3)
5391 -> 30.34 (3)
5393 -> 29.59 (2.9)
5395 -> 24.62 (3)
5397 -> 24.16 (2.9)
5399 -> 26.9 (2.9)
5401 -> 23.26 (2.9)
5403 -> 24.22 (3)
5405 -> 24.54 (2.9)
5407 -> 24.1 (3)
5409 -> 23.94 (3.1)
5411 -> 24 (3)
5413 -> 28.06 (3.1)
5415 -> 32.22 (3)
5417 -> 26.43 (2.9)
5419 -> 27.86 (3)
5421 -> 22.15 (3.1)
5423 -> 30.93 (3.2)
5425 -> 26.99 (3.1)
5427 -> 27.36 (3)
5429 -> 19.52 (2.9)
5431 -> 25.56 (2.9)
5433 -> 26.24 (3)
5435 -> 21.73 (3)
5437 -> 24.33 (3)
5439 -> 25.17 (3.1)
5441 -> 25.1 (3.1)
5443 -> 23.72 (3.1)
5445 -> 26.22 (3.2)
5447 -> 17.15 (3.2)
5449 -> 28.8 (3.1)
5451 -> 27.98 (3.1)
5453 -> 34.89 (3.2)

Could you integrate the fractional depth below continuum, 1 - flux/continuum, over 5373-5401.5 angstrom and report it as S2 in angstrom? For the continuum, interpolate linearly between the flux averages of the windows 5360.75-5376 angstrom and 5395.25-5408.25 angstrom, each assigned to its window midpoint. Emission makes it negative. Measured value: -3.4 angstrom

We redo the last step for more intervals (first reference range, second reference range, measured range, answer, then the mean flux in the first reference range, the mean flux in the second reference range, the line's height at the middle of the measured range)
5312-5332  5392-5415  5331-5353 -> 0.02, 26.8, 25.5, 26.5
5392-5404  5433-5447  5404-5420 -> -0.92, 25.5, 24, 25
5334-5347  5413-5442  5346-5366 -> 0.33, 26.8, 25.9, 26.6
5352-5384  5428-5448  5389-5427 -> -2.83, 26.1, 23.5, 24.6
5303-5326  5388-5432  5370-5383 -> -0.71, 26.4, 26.2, 26.2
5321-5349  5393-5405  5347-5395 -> -1.81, 26.4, 25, 25.7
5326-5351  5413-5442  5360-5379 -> 0.84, 26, 25.9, 26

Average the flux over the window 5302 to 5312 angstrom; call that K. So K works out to 25.1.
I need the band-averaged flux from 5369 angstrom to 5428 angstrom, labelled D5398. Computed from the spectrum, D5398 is 26.8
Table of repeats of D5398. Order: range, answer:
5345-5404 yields 26.3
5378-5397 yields 27.7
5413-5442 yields 25.9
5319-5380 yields 26.1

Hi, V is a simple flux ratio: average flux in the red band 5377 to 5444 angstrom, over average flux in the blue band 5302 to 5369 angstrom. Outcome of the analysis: 1.01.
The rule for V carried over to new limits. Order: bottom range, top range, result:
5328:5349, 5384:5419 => 1.00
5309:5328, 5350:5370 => 0.95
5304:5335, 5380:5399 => 1.06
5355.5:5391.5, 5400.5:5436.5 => 0.96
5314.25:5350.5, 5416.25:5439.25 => 0.96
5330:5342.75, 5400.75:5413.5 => 0.92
